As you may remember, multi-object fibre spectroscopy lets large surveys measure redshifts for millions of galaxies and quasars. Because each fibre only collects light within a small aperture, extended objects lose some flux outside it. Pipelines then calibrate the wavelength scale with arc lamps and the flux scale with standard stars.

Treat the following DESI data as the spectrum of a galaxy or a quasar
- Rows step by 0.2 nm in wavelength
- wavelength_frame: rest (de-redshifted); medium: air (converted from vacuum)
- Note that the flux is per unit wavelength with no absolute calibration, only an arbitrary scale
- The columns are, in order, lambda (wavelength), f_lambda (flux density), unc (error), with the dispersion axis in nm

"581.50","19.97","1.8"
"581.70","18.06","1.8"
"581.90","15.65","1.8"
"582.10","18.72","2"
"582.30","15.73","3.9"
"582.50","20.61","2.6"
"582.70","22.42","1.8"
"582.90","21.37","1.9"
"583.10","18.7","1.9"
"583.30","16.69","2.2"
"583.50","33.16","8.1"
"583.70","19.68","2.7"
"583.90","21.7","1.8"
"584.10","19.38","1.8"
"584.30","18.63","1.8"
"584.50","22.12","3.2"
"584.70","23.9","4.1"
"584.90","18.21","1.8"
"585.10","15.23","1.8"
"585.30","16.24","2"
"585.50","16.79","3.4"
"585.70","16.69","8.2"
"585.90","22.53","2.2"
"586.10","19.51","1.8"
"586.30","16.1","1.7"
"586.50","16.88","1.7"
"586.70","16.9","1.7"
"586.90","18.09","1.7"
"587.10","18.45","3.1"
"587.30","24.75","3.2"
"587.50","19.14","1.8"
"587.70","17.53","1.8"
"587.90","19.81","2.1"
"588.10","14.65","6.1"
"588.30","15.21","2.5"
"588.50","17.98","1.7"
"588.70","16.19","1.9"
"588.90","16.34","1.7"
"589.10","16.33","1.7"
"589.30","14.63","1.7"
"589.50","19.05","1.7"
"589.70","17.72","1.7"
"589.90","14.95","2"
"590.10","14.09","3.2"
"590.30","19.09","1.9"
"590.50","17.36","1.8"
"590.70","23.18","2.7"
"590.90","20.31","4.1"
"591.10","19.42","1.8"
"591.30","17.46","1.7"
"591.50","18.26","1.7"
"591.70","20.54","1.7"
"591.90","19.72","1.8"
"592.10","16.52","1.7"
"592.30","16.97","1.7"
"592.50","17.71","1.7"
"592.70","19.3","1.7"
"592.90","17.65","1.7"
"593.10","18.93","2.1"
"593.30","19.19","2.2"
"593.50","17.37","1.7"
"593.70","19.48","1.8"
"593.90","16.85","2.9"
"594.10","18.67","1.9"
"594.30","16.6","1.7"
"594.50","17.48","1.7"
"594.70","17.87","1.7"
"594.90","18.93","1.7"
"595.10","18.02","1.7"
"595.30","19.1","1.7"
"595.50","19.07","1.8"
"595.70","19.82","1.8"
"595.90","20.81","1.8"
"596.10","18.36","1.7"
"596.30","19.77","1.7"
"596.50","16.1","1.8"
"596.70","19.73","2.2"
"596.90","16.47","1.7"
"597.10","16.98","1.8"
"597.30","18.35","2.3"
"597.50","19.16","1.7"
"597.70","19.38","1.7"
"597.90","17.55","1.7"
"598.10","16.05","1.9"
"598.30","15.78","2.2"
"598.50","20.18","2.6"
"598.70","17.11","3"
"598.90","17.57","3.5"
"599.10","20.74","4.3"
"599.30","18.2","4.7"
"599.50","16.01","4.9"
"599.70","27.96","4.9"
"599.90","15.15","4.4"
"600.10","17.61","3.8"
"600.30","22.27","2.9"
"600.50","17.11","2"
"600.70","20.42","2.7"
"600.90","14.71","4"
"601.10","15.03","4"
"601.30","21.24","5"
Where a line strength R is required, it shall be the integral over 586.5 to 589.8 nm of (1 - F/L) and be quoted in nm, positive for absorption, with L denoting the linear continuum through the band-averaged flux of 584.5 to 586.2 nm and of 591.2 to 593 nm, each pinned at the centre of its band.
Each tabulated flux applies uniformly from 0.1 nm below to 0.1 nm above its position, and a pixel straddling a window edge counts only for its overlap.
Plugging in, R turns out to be 0.168 nm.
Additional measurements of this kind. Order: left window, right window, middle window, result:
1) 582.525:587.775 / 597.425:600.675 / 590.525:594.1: 0.079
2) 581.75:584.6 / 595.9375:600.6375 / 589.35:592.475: 0.180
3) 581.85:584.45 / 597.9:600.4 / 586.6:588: 0.046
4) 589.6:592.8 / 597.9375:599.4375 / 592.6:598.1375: -0.088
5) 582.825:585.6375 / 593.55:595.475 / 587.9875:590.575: 0.362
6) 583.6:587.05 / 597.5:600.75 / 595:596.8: -0.027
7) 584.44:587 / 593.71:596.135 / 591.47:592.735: 0.004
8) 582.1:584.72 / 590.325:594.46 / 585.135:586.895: 0.226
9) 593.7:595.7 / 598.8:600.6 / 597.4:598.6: 0.053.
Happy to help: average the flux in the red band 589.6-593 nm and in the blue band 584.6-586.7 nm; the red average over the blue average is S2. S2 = 1.0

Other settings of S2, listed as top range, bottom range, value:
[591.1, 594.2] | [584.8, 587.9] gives 1.00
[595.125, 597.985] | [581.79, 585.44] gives 0.94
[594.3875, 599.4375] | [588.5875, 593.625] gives 1.02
